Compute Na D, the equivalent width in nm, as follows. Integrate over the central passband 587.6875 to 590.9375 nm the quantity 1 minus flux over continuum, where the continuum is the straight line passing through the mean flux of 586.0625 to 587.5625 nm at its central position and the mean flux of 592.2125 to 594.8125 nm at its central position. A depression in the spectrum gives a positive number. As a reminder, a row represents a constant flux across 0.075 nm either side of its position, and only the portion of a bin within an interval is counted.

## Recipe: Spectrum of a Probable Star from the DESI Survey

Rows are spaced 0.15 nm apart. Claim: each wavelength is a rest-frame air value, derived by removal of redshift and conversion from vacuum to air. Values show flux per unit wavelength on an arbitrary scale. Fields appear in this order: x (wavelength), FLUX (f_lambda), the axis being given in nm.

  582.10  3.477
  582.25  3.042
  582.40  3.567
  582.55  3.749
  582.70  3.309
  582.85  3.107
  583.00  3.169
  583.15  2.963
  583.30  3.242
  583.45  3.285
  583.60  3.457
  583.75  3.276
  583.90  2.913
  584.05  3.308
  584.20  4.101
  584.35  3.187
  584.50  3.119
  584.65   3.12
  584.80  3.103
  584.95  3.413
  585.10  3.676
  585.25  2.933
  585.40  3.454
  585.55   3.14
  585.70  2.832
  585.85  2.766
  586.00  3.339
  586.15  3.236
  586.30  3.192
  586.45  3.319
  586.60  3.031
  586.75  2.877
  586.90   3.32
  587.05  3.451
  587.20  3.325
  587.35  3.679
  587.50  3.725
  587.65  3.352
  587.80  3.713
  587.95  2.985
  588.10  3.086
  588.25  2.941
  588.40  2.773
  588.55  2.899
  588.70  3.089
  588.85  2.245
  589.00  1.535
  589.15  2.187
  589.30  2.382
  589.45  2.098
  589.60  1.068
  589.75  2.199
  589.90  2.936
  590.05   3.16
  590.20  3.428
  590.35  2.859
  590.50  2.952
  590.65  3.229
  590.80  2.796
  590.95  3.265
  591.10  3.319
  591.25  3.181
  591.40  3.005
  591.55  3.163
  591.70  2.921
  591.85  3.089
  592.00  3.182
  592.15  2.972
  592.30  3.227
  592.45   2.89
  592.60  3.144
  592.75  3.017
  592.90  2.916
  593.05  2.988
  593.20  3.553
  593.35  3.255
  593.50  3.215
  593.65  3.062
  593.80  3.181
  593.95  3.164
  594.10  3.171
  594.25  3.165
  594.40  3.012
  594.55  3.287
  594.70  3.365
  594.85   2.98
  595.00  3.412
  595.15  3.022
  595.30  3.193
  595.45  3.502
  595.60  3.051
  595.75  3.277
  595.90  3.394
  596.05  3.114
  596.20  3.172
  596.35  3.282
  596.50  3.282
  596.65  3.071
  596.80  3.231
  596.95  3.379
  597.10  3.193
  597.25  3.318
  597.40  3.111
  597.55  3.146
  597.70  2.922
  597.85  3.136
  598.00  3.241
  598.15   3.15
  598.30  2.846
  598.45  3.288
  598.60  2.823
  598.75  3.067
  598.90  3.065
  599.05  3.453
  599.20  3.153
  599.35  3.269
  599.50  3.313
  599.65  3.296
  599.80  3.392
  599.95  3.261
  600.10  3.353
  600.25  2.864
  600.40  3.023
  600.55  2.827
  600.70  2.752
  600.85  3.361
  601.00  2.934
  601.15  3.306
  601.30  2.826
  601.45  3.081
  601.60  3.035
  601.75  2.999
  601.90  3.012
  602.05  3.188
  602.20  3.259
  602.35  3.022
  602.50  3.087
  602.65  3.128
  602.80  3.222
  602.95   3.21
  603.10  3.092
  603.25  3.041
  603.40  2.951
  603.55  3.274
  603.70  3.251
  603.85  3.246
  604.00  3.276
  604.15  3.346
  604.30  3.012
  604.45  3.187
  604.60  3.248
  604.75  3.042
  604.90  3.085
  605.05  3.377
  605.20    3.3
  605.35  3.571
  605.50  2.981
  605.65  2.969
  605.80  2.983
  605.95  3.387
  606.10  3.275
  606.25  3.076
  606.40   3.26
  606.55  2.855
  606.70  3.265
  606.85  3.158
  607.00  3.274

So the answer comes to 0.54 nm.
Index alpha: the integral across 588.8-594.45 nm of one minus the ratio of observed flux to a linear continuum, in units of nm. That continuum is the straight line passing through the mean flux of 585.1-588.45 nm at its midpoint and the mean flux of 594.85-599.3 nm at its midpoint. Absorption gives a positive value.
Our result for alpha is 0.53 nm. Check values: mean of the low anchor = 3.22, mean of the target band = 2.9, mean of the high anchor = 3.18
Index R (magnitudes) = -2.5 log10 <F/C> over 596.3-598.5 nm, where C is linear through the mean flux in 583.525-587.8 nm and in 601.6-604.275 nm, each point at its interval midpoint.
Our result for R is 0.01 mag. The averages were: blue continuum 3.28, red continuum 3.15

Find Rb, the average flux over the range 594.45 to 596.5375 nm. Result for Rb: 3.23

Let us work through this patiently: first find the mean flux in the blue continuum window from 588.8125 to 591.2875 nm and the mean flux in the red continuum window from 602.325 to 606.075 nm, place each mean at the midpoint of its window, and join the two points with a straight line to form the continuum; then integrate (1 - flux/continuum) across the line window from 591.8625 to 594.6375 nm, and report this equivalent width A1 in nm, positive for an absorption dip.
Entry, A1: -0.38 nm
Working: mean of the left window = 2.64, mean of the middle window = 3.13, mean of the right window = 3.17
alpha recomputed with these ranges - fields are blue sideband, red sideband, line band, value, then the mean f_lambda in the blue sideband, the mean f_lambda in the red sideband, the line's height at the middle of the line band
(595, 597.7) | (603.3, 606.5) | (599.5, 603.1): 0.10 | 3.22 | 3.19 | 3.2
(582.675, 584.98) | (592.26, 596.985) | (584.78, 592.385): 0.52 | 3.25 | 3.18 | 3.22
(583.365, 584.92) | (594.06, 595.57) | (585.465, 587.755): 0.02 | 3.29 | 3.21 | 3.27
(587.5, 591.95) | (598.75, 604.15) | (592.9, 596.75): -0.30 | 2.84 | 3.14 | 2.97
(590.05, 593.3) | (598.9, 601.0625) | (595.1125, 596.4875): -0.04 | 3.1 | 3.16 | 3.13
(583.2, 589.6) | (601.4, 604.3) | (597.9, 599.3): 0.00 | 3.07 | 3.14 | 3.12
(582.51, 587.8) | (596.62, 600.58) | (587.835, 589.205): 0.24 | 3.27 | 3.16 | 3.25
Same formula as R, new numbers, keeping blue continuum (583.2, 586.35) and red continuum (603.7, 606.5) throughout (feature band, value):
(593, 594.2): 0.01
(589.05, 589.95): 0.46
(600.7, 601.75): 0.05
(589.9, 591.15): 0.04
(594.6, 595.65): 0.00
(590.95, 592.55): 0.04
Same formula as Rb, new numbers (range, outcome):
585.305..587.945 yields 3.27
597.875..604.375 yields 3.13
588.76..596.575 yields 2.99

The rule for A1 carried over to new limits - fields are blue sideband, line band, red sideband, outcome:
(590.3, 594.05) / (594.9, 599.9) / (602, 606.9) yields -0.11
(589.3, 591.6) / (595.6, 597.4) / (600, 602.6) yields -0.17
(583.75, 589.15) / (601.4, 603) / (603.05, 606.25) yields 0.03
